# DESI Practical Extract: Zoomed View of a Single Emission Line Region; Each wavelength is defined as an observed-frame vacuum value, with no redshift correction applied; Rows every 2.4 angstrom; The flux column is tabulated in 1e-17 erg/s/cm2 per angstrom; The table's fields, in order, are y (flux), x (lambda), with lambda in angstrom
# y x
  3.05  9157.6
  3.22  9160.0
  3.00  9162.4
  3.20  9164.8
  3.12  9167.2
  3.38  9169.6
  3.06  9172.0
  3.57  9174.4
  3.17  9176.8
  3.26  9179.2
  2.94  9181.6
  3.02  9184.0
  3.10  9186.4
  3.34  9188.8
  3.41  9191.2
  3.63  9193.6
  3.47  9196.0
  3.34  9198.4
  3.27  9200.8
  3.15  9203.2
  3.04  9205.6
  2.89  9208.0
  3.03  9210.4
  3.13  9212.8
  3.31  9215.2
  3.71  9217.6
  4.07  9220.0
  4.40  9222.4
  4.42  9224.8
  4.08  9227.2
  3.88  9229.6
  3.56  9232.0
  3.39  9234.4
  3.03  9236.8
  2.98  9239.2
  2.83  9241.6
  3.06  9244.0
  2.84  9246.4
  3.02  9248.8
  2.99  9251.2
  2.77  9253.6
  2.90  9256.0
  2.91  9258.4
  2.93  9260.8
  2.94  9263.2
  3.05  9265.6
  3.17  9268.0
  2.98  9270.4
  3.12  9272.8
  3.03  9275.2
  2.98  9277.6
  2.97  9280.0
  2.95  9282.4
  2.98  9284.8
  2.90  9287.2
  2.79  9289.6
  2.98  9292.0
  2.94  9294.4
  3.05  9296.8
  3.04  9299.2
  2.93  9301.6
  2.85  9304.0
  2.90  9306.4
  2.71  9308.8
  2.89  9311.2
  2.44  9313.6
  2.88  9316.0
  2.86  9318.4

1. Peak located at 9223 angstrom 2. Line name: [N II]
